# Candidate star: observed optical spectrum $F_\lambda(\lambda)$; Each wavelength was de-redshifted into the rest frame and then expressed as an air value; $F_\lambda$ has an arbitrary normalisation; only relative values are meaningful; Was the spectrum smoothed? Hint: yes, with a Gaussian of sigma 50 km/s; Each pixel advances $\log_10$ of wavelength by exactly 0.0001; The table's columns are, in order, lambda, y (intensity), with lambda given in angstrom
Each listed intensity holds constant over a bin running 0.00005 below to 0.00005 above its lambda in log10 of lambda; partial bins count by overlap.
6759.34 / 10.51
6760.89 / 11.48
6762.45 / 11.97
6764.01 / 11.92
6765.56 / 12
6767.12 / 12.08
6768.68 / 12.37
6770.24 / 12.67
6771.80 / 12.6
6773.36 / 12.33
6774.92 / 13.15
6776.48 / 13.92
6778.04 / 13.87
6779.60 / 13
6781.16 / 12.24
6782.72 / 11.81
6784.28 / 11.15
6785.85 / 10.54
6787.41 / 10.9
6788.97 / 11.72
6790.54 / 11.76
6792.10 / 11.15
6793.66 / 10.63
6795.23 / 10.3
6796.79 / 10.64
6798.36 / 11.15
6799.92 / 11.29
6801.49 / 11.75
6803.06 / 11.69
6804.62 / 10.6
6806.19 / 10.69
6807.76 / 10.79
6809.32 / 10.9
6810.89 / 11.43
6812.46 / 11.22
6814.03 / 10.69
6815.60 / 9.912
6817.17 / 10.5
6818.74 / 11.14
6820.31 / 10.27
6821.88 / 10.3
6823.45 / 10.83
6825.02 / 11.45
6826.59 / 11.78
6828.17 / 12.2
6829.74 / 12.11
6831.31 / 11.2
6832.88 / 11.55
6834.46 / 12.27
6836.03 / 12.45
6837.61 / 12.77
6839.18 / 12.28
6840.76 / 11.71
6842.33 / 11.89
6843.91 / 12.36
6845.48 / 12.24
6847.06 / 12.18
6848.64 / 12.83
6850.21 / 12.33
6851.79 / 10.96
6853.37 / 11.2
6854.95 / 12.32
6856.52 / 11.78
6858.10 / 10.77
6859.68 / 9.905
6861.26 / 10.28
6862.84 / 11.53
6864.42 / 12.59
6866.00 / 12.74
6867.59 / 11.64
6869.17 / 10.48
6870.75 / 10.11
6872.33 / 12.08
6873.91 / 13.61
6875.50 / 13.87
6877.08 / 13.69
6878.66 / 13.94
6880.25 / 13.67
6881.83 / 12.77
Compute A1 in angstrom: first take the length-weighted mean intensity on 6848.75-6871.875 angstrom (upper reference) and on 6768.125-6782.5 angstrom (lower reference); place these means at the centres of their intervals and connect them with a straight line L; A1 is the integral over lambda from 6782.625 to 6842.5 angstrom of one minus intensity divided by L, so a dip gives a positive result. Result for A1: 4.7 angstrom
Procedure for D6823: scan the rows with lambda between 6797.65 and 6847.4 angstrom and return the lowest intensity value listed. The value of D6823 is 9.912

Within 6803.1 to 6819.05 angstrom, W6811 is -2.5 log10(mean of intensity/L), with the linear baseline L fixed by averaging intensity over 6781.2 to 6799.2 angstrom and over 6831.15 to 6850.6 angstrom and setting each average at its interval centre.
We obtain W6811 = 0.07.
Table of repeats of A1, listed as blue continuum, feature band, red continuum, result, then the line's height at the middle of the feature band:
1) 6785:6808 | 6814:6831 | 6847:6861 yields 0.33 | 11.3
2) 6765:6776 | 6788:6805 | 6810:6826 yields 0.58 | 11.6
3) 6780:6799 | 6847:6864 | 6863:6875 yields 0.48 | 11.8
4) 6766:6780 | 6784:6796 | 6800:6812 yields 0.96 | 12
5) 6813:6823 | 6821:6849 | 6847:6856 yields -1.62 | 11.2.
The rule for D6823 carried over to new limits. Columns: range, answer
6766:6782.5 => 12.08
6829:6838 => 11.2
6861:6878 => 10.11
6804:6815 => 10.6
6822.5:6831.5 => 10.83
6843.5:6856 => 10.96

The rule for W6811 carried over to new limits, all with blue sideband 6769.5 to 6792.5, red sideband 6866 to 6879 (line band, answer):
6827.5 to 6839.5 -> 0.02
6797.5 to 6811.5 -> 0.10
